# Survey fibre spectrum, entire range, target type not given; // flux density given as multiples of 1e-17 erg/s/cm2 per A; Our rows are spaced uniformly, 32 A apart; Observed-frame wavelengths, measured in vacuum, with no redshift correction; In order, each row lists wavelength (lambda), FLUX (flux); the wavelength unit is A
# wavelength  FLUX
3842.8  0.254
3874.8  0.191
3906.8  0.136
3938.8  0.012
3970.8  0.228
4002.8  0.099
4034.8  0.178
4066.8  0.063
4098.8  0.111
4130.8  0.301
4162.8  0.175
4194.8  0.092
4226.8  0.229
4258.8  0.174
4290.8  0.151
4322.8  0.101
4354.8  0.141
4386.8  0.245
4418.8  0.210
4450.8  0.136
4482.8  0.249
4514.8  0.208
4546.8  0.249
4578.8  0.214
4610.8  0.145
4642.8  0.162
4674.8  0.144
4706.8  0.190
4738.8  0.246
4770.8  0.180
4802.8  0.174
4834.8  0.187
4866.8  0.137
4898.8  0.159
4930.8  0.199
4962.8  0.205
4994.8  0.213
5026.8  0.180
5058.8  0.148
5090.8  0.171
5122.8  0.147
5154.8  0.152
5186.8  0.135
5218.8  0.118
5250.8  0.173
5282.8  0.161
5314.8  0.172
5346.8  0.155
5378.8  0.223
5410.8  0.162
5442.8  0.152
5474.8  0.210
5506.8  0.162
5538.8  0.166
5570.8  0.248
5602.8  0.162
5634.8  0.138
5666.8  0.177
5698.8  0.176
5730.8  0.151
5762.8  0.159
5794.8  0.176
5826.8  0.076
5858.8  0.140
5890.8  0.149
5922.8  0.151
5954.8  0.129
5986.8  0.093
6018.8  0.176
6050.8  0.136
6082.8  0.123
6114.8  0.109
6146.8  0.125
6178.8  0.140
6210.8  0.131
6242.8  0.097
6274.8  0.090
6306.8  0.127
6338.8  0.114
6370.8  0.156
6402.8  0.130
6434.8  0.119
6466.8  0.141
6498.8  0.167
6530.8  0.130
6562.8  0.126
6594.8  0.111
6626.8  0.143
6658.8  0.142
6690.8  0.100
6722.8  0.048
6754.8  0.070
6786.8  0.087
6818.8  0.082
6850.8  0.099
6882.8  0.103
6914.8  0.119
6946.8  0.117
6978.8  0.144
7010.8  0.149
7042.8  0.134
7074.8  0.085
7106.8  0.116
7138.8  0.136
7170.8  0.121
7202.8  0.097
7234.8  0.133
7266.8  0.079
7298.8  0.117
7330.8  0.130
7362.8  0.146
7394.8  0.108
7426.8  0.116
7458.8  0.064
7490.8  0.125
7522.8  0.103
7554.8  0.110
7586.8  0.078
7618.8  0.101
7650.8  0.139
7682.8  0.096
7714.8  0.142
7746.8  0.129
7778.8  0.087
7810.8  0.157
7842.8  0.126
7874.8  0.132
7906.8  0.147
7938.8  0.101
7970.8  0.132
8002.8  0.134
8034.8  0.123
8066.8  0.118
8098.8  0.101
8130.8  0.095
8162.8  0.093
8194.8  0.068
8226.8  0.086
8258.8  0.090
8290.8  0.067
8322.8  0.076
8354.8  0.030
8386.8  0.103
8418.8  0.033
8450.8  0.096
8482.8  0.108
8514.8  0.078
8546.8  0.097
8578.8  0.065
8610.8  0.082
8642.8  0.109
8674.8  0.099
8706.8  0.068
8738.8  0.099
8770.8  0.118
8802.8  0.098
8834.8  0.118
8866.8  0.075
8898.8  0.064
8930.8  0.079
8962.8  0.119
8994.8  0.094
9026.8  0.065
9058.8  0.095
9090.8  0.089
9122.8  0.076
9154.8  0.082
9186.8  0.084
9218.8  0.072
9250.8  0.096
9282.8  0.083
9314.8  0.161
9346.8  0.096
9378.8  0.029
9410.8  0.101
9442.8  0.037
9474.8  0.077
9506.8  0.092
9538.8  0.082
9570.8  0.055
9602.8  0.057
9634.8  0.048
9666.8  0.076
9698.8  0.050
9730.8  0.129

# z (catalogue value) 0.818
